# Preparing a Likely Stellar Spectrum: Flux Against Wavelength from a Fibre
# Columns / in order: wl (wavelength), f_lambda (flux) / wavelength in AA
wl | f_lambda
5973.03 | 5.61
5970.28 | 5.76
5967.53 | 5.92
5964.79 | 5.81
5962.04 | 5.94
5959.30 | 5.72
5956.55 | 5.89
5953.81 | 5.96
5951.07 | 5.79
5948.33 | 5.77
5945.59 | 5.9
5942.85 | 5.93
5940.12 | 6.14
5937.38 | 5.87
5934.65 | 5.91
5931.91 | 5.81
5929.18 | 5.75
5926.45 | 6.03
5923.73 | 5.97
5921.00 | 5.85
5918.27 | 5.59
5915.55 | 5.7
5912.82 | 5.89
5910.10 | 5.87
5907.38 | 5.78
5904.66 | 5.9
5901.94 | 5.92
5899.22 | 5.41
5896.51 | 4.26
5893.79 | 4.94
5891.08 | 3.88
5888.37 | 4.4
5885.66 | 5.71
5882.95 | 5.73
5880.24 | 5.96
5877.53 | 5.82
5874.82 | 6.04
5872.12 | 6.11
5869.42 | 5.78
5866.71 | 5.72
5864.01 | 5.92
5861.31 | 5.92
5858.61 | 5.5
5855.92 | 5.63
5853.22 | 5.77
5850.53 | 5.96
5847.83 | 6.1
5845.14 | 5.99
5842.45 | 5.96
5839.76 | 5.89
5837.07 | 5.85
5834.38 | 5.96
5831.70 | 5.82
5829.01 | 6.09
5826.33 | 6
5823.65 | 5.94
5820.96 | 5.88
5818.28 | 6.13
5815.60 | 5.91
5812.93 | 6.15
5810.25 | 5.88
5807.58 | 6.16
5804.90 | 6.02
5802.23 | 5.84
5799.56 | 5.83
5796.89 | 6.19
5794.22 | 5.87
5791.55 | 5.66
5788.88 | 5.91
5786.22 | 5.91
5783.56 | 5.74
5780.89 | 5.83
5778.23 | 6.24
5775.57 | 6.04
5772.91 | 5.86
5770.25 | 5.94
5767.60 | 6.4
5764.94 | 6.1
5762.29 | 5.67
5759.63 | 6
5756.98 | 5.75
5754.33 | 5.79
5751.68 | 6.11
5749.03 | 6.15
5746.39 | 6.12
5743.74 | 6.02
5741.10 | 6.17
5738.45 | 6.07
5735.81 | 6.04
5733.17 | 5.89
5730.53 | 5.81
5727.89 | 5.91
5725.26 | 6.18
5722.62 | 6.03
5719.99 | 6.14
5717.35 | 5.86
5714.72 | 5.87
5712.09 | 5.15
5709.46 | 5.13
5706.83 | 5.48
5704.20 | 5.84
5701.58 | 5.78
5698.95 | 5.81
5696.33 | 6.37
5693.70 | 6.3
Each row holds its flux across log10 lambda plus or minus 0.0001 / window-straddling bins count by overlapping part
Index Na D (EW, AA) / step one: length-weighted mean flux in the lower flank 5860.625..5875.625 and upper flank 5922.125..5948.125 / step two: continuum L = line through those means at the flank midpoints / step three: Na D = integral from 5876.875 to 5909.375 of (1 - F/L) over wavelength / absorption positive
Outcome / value 3.32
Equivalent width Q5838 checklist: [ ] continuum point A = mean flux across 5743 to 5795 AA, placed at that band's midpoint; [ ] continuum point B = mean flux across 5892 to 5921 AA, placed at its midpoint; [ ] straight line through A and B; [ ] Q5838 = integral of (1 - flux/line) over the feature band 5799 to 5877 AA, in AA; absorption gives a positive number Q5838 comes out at -2.5 AA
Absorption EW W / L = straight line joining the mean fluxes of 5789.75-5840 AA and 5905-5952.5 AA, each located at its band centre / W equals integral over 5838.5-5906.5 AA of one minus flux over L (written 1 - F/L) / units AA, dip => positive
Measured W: 3.4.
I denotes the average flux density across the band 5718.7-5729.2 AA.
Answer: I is 6.07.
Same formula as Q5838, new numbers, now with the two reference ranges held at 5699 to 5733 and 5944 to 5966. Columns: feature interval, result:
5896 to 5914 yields 0.61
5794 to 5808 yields -0.45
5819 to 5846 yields -0.62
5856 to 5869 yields 0.14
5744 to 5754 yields -0.52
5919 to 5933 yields -0.08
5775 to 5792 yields -0.35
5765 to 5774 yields -0.45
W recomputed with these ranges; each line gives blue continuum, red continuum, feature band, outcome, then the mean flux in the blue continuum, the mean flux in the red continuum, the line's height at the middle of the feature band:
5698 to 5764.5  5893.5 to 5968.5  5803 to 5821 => -0.59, 5.87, 5.77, 5.83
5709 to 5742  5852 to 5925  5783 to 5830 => -1.78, 5.88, 5.59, 5.74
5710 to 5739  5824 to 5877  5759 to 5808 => -0.55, 5.88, 5.9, 5.89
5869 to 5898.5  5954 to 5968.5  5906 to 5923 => -0.77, 5.32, 5.86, 5.53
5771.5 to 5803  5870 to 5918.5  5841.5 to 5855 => -0.64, 5.91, 5.5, 5.68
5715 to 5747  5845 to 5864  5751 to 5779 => -0.09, 6.01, 5.84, 5.96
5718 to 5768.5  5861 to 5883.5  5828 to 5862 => 0.23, 6.01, 5.89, 5.92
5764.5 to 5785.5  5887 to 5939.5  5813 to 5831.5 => -0.47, 6.01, 5.52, 5.84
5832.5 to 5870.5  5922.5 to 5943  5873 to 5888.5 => 0.42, 5.85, 5.93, 5.88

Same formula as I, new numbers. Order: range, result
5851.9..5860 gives 5.64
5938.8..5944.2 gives 6.04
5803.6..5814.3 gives 6.05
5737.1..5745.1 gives 6.08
